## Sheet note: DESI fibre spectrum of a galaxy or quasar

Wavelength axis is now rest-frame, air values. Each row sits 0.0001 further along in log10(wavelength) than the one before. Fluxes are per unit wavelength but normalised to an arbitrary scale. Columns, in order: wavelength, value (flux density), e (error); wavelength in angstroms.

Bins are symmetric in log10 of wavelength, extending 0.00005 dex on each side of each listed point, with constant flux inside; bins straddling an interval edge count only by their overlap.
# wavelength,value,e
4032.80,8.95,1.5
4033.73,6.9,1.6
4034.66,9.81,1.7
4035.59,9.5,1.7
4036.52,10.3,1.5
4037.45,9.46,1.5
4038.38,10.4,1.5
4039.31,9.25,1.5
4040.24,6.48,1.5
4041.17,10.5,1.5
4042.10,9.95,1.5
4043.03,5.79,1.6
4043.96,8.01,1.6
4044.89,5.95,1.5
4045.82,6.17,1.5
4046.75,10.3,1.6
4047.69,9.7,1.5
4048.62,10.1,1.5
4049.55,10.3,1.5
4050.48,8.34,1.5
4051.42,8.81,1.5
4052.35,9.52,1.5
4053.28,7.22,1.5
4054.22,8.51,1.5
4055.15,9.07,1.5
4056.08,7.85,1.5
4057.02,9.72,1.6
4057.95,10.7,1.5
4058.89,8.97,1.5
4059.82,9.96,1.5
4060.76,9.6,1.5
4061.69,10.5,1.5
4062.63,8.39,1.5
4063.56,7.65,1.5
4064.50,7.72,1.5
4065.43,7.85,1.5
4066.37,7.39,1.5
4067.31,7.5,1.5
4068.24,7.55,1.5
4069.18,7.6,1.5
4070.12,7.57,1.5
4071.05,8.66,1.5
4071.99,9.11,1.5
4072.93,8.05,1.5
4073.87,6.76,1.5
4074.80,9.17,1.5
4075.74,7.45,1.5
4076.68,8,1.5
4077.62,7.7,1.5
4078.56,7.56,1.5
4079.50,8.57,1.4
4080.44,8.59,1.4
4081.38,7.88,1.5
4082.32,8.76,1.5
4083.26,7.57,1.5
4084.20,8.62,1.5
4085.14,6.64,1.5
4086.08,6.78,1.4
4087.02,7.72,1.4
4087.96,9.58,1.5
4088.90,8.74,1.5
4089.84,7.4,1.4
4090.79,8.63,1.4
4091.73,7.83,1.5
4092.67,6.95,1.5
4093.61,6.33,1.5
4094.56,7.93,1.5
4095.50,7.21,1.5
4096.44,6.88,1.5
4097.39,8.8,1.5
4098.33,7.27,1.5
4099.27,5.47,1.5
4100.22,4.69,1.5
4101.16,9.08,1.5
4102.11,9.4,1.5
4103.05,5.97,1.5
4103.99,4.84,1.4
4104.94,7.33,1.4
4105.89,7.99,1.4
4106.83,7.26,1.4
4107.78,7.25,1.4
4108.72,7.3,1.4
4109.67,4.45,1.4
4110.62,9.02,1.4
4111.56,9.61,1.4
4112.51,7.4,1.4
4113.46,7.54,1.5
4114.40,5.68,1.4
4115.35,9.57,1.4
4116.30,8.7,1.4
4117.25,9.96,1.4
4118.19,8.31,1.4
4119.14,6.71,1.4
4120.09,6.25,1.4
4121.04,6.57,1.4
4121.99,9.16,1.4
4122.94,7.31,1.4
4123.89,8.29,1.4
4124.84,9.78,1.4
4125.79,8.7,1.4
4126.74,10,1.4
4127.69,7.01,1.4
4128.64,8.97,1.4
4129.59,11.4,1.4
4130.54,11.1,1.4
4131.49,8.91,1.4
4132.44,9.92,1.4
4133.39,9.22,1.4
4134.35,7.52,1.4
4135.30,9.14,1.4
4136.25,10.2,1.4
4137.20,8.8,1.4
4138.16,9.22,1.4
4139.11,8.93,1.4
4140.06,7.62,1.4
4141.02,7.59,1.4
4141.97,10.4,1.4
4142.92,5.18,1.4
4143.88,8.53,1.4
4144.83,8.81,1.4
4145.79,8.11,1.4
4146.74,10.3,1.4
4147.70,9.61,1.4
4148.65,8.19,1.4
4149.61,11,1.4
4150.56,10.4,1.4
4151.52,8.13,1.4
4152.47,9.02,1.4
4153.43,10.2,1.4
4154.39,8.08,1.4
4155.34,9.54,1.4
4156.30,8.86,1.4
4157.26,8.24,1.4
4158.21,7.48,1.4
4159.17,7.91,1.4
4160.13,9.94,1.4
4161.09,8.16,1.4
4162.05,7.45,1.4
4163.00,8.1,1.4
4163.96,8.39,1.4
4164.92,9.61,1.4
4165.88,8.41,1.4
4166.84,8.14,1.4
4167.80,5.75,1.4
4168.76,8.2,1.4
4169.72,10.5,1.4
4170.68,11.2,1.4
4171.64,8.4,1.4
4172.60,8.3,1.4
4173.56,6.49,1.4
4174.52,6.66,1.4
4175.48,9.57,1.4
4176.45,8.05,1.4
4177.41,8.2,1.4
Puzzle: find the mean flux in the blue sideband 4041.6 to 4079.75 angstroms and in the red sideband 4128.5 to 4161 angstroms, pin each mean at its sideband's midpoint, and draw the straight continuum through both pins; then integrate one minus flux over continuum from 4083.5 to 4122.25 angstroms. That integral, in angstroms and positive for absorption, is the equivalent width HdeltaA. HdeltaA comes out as 5.3 angstroms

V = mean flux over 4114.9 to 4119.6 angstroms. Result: 8.65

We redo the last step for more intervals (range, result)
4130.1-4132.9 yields 9.97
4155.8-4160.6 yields 8.48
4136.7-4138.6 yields 9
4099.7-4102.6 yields 7.67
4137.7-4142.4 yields 8.74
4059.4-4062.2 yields 9.98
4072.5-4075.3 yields 8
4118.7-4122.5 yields 7.17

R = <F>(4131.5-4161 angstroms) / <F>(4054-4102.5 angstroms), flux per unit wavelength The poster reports 1.10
